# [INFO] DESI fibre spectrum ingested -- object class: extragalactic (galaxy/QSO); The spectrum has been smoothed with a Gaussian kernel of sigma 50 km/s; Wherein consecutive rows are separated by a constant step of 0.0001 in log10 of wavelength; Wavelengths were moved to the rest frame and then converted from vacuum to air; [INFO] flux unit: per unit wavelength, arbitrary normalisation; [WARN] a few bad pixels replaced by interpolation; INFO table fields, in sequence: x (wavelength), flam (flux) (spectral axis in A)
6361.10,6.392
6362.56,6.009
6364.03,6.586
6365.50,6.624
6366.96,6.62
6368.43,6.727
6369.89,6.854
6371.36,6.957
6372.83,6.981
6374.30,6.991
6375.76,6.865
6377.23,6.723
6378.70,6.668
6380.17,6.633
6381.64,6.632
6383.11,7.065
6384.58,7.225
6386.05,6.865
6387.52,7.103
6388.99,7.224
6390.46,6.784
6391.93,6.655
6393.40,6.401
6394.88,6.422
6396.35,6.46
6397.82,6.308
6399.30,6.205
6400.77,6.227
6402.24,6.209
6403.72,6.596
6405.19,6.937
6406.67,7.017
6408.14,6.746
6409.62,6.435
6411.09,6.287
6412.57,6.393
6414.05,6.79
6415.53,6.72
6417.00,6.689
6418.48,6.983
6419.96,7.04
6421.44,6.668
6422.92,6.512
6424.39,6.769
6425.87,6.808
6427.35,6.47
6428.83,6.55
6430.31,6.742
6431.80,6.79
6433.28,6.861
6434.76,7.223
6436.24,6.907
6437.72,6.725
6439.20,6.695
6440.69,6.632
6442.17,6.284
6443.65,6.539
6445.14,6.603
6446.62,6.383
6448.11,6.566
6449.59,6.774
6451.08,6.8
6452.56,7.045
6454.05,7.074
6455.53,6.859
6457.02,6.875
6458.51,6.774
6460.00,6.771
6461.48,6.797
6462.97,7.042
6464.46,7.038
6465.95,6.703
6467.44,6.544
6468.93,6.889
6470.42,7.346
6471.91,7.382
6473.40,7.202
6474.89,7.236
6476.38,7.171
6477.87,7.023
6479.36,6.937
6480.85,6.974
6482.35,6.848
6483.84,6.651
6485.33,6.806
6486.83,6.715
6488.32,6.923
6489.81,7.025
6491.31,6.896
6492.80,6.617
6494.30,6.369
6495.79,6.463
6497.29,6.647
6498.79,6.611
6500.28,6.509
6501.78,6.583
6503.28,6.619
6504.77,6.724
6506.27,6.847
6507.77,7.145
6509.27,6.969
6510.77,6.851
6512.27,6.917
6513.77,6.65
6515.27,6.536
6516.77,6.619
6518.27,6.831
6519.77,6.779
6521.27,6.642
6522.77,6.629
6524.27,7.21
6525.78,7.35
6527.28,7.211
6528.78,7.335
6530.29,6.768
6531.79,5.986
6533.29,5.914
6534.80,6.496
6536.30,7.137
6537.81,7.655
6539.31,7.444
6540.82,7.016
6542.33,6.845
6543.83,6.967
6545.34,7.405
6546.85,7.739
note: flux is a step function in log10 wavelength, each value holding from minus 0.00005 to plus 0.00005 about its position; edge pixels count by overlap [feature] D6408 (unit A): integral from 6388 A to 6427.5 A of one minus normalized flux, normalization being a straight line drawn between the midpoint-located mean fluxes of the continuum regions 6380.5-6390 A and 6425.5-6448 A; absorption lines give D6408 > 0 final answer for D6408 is 1.3 A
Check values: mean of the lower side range 7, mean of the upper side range 6.67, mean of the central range 6.63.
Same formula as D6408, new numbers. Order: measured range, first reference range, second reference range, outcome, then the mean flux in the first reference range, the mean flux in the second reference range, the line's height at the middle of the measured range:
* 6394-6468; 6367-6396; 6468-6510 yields 1.7 A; 6.82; 6.86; 6.84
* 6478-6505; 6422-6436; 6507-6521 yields 0.3 A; 6.75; 6.8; 6.79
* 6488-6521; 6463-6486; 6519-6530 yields 1.3 A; 6.99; 7.01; 7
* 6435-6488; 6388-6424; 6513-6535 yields -1.4 A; 6.62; 6.74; 6.67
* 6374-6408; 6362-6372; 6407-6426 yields -0.2 A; 6.63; 6.69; 6.66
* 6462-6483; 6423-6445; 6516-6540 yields -0.8 A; 6.71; 6.88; 6.78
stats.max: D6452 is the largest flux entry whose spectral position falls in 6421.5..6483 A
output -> 7.382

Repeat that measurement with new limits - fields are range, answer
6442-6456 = 7.074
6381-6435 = 7.225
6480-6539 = 7.655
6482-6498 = 7.025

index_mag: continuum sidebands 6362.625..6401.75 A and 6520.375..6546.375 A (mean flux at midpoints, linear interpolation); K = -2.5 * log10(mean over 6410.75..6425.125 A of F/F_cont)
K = 0.011 mag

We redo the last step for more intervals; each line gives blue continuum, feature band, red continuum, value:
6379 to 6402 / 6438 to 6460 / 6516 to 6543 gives 0.01 mag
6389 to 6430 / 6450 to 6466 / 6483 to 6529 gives -0.03 mag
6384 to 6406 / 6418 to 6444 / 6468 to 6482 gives 0.02 mag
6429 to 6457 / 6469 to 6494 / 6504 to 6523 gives -0.03 mag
